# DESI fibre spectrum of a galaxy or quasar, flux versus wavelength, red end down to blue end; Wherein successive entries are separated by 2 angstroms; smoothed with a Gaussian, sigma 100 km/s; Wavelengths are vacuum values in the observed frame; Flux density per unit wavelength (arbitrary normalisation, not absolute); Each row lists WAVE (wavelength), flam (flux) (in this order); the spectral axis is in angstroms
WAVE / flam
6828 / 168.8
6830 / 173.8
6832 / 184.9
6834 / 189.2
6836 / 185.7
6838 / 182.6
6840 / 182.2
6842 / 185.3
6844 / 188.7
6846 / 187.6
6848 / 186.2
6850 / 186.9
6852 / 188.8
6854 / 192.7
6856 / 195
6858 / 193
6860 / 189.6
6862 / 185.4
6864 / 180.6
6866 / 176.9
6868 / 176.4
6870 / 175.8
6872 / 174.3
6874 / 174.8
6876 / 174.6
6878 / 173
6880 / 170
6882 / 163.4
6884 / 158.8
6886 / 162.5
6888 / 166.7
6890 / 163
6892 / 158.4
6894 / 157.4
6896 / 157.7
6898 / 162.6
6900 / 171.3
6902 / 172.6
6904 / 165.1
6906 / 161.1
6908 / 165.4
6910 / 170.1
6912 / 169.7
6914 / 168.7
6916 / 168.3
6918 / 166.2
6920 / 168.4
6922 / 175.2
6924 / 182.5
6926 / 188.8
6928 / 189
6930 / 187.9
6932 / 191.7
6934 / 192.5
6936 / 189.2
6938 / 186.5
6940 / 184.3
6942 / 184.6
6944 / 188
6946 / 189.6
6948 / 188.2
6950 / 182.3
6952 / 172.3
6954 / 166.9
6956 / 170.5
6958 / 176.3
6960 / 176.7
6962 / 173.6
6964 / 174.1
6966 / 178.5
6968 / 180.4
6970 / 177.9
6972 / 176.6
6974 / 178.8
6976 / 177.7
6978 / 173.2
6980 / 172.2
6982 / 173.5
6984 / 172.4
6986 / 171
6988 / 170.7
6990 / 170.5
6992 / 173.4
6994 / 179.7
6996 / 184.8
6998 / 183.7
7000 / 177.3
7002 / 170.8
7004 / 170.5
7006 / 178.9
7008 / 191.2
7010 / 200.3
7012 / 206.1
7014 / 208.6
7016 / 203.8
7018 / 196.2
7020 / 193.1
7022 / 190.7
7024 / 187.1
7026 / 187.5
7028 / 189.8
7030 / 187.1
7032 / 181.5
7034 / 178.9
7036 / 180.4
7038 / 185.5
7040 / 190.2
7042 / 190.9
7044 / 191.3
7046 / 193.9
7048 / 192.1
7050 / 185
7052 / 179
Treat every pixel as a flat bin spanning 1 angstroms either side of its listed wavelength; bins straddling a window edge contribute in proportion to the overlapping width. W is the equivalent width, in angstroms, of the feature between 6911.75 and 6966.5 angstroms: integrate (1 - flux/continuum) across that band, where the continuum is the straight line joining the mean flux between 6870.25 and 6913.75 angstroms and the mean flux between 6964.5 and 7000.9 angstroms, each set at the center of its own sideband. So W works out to -2.6 angstroms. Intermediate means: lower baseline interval 167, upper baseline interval 176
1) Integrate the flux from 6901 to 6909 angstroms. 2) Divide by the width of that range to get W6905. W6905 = 166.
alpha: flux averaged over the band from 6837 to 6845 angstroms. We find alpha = 185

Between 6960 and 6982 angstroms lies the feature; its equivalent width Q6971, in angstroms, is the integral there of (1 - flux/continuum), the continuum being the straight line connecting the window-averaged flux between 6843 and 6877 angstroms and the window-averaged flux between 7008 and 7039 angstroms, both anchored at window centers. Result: 1.5 angstroms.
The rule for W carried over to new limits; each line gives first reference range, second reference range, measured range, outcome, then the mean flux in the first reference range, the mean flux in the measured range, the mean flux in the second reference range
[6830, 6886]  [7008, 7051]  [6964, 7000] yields 2.37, 181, 176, 191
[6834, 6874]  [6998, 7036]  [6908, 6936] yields 1.21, 185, 178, 188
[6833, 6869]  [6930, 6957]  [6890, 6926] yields 3.34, 186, 168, 184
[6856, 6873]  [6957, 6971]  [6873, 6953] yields 2.44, 182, 174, 177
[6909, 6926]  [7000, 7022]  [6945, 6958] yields 0.07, 172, 178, 191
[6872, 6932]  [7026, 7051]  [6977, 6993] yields 0.74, 170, 172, 187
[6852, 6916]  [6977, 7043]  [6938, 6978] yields 0.04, 172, 179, 184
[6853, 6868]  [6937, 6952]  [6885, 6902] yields 2.12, 187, 163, 185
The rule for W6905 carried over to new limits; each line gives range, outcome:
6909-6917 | 169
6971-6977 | 178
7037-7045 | 189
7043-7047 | 193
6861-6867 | 181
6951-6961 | 173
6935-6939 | 188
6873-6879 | 174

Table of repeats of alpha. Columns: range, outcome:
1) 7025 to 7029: 189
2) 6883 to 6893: 162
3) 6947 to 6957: 176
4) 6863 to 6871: 177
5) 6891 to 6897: 158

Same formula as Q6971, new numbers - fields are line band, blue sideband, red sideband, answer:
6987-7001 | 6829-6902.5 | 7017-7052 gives 0.6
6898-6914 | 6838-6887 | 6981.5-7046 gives 1.2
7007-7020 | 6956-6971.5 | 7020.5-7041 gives -1.2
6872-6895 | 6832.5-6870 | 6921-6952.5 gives 2.5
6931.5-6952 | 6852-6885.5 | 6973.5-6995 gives -1.3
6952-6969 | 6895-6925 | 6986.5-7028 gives 0.3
